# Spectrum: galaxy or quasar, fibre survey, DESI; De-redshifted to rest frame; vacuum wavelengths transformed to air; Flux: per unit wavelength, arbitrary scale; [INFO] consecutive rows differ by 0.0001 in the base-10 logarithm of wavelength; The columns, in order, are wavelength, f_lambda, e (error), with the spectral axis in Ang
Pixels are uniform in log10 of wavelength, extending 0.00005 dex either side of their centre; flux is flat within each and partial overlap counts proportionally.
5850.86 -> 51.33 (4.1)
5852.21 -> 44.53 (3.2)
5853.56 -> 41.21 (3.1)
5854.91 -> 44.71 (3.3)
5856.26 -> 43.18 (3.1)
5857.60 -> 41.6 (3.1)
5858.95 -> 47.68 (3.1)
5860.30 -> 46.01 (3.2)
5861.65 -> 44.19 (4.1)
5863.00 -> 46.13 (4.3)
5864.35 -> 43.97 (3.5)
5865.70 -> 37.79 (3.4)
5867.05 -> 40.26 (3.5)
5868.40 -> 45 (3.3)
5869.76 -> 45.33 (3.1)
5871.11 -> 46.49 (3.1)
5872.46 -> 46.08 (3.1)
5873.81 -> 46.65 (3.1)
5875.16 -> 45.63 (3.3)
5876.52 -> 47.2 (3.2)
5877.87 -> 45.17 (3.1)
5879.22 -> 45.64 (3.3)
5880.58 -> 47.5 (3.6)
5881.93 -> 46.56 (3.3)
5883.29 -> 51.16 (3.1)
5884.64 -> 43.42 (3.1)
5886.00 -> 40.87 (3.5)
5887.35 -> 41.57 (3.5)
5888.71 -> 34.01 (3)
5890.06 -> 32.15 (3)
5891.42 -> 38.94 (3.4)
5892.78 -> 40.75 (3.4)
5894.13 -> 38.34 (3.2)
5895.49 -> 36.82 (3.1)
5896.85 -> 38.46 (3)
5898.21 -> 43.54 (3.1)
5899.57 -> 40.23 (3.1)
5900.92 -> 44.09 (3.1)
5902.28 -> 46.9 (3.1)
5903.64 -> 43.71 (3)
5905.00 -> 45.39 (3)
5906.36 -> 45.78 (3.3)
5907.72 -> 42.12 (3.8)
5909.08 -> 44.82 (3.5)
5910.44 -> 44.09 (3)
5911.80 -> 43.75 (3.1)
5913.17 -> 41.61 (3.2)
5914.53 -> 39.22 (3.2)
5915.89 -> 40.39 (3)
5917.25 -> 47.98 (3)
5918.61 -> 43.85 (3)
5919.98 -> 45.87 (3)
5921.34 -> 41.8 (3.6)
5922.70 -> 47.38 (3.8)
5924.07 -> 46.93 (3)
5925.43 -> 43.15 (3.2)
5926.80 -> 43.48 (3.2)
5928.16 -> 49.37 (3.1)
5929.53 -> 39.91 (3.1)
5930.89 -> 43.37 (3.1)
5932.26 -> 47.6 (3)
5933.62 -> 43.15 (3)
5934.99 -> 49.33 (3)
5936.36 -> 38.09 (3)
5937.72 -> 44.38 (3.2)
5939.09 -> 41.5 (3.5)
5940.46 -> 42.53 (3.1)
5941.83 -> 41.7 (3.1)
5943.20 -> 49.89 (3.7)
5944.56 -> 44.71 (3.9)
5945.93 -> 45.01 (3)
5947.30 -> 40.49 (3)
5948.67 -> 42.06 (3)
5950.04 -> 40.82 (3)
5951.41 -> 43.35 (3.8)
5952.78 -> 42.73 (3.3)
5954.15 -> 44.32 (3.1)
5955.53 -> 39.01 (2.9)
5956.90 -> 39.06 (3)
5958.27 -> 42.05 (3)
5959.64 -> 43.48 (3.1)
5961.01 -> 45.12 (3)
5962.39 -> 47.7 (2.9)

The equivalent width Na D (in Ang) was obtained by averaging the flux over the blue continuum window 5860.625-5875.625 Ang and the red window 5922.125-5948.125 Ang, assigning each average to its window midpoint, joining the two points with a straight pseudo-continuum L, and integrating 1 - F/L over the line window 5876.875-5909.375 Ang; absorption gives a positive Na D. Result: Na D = 1.4 Ang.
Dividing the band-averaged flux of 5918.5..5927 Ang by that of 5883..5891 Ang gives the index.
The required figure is 1.1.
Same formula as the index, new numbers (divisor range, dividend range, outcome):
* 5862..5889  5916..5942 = 1.00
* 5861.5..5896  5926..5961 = 1.01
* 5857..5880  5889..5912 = 0.93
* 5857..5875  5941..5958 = 0.96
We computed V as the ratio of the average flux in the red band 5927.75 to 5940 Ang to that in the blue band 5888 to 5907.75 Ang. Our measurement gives 1.08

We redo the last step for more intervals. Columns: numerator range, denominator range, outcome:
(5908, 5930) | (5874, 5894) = 1.03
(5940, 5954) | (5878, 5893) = 1.03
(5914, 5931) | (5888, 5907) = 1.09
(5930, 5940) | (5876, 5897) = 1.05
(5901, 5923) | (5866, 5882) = 0.97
